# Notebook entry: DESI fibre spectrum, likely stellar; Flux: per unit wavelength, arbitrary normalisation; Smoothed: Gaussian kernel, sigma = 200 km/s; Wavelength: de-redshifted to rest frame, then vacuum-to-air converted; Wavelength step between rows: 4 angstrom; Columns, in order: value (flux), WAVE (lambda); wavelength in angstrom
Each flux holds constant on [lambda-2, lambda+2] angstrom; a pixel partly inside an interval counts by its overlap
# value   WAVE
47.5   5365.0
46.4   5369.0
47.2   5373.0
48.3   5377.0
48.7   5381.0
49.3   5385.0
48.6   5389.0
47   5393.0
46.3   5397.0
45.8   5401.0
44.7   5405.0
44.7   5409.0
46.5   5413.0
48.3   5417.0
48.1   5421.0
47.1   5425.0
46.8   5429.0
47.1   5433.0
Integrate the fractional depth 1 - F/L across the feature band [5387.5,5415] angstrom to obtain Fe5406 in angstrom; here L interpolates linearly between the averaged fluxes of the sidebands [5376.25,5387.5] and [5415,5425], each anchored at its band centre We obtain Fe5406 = 1.3 angstrom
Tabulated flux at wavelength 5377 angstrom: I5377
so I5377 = 48.3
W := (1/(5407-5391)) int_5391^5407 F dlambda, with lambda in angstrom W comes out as 46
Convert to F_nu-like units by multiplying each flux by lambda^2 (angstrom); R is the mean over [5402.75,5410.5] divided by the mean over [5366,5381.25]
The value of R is 0.95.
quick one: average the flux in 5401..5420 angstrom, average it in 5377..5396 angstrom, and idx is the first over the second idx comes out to 0.96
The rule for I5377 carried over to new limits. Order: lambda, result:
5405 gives 44.7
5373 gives 47.2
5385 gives 49.3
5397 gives 46.3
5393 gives 47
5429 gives 46.8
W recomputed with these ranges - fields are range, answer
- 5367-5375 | 46.8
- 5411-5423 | 47.6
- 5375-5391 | 48.7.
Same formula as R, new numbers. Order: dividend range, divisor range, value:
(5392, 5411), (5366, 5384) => 0.97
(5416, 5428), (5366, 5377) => 1.03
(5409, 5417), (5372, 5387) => 0.97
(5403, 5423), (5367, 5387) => 0.98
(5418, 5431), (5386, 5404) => 1.02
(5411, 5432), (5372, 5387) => 0.99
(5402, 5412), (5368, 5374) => 0.97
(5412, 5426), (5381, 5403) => 1.01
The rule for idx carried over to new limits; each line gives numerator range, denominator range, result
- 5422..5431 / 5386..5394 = 0.98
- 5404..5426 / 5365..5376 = 0.99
